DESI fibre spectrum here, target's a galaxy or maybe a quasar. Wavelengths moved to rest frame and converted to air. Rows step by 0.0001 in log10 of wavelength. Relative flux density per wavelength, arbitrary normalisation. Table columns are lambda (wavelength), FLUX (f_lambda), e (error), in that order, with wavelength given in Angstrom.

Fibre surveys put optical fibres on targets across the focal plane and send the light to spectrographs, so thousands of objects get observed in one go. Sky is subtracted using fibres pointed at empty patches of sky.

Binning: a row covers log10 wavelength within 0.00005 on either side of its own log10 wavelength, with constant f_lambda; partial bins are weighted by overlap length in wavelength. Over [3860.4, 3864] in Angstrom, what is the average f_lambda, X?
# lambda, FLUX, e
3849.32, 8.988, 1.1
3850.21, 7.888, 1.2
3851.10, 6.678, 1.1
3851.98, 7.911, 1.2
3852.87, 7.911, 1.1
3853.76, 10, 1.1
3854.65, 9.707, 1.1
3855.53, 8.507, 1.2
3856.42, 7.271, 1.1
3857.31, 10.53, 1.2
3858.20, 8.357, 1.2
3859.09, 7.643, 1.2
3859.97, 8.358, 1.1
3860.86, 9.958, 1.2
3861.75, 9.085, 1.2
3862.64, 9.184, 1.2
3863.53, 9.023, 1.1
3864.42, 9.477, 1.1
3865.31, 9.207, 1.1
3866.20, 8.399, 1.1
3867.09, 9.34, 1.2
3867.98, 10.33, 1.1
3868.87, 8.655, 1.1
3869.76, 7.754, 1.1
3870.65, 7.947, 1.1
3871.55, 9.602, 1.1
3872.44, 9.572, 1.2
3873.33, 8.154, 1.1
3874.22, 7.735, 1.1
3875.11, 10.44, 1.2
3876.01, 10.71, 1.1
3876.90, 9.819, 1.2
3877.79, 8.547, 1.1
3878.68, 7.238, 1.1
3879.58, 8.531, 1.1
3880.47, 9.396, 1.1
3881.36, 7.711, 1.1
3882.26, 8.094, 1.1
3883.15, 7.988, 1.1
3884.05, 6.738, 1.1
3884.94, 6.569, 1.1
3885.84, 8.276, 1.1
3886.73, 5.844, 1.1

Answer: 9.3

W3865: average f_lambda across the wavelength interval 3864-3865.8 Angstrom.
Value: 9.32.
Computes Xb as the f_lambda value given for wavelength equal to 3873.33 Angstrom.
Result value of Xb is 8.154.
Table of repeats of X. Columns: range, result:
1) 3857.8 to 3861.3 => 8.6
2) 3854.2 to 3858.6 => 8.88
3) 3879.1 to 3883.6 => 8.33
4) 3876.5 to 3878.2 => 9.19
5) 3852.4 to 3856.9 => 8.68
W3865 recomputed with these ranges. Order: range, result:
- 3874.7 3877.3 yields 10.3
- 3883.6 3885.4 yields 6.65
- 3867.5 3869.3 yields 9.5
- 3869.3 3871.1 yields 7.85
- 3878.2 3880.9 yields 8.38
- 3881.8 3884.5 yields 7.59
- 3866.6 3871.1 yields 8.8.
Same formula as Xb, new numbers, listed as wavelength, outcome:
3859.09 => 7.643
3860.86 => 9.958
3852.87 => 7.911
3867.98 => 10.33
